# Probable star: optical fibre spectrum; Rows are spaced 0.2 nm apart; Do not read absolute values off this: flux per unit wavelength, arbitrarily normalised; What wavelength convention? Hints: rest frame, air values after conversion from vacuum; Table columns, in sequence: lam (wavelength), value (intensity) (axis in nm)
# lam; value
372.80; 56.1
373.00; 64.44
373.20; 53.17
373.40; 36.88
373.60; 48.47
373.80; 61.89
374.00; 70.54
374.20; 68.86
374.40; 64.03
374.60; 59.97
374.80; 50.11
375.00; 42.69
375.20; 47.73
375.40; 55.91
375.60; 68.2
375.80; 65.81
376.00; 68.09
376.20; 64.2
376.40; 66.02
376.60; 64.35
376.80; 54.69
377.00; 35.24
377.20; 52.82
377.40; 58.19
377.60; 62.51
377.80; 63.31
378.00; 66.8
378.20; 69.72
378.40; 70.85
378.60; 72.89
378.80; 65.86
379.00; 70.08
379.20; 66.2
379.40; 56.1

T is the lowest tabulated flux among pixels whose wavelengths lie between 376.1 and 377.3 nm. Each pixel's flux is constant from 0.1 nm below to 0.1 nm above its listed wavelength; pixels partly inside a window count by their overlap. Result 35.24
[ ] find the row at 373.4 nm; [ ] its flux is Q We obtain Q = 36.88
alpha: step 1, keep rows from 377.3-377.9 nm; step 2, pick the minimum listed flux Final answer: 58.19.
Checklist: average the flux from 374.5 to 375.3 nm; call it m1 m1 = 50.1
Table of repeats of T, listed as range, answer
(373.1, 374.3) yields 36.88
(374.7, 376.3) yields 42.69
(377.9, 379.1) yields 65.86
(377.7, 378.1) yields 63.31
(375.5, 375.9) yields 65.81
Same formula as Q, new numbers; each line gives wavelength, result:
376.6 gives 64.35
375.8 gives 65.81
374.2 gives 68.86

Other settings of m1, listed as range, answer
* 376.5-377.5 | 53.1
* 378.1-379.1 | 69.9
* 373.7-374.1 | 66.2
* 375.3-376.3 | 64.4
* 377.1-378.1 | 60.7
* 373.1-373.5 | 45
